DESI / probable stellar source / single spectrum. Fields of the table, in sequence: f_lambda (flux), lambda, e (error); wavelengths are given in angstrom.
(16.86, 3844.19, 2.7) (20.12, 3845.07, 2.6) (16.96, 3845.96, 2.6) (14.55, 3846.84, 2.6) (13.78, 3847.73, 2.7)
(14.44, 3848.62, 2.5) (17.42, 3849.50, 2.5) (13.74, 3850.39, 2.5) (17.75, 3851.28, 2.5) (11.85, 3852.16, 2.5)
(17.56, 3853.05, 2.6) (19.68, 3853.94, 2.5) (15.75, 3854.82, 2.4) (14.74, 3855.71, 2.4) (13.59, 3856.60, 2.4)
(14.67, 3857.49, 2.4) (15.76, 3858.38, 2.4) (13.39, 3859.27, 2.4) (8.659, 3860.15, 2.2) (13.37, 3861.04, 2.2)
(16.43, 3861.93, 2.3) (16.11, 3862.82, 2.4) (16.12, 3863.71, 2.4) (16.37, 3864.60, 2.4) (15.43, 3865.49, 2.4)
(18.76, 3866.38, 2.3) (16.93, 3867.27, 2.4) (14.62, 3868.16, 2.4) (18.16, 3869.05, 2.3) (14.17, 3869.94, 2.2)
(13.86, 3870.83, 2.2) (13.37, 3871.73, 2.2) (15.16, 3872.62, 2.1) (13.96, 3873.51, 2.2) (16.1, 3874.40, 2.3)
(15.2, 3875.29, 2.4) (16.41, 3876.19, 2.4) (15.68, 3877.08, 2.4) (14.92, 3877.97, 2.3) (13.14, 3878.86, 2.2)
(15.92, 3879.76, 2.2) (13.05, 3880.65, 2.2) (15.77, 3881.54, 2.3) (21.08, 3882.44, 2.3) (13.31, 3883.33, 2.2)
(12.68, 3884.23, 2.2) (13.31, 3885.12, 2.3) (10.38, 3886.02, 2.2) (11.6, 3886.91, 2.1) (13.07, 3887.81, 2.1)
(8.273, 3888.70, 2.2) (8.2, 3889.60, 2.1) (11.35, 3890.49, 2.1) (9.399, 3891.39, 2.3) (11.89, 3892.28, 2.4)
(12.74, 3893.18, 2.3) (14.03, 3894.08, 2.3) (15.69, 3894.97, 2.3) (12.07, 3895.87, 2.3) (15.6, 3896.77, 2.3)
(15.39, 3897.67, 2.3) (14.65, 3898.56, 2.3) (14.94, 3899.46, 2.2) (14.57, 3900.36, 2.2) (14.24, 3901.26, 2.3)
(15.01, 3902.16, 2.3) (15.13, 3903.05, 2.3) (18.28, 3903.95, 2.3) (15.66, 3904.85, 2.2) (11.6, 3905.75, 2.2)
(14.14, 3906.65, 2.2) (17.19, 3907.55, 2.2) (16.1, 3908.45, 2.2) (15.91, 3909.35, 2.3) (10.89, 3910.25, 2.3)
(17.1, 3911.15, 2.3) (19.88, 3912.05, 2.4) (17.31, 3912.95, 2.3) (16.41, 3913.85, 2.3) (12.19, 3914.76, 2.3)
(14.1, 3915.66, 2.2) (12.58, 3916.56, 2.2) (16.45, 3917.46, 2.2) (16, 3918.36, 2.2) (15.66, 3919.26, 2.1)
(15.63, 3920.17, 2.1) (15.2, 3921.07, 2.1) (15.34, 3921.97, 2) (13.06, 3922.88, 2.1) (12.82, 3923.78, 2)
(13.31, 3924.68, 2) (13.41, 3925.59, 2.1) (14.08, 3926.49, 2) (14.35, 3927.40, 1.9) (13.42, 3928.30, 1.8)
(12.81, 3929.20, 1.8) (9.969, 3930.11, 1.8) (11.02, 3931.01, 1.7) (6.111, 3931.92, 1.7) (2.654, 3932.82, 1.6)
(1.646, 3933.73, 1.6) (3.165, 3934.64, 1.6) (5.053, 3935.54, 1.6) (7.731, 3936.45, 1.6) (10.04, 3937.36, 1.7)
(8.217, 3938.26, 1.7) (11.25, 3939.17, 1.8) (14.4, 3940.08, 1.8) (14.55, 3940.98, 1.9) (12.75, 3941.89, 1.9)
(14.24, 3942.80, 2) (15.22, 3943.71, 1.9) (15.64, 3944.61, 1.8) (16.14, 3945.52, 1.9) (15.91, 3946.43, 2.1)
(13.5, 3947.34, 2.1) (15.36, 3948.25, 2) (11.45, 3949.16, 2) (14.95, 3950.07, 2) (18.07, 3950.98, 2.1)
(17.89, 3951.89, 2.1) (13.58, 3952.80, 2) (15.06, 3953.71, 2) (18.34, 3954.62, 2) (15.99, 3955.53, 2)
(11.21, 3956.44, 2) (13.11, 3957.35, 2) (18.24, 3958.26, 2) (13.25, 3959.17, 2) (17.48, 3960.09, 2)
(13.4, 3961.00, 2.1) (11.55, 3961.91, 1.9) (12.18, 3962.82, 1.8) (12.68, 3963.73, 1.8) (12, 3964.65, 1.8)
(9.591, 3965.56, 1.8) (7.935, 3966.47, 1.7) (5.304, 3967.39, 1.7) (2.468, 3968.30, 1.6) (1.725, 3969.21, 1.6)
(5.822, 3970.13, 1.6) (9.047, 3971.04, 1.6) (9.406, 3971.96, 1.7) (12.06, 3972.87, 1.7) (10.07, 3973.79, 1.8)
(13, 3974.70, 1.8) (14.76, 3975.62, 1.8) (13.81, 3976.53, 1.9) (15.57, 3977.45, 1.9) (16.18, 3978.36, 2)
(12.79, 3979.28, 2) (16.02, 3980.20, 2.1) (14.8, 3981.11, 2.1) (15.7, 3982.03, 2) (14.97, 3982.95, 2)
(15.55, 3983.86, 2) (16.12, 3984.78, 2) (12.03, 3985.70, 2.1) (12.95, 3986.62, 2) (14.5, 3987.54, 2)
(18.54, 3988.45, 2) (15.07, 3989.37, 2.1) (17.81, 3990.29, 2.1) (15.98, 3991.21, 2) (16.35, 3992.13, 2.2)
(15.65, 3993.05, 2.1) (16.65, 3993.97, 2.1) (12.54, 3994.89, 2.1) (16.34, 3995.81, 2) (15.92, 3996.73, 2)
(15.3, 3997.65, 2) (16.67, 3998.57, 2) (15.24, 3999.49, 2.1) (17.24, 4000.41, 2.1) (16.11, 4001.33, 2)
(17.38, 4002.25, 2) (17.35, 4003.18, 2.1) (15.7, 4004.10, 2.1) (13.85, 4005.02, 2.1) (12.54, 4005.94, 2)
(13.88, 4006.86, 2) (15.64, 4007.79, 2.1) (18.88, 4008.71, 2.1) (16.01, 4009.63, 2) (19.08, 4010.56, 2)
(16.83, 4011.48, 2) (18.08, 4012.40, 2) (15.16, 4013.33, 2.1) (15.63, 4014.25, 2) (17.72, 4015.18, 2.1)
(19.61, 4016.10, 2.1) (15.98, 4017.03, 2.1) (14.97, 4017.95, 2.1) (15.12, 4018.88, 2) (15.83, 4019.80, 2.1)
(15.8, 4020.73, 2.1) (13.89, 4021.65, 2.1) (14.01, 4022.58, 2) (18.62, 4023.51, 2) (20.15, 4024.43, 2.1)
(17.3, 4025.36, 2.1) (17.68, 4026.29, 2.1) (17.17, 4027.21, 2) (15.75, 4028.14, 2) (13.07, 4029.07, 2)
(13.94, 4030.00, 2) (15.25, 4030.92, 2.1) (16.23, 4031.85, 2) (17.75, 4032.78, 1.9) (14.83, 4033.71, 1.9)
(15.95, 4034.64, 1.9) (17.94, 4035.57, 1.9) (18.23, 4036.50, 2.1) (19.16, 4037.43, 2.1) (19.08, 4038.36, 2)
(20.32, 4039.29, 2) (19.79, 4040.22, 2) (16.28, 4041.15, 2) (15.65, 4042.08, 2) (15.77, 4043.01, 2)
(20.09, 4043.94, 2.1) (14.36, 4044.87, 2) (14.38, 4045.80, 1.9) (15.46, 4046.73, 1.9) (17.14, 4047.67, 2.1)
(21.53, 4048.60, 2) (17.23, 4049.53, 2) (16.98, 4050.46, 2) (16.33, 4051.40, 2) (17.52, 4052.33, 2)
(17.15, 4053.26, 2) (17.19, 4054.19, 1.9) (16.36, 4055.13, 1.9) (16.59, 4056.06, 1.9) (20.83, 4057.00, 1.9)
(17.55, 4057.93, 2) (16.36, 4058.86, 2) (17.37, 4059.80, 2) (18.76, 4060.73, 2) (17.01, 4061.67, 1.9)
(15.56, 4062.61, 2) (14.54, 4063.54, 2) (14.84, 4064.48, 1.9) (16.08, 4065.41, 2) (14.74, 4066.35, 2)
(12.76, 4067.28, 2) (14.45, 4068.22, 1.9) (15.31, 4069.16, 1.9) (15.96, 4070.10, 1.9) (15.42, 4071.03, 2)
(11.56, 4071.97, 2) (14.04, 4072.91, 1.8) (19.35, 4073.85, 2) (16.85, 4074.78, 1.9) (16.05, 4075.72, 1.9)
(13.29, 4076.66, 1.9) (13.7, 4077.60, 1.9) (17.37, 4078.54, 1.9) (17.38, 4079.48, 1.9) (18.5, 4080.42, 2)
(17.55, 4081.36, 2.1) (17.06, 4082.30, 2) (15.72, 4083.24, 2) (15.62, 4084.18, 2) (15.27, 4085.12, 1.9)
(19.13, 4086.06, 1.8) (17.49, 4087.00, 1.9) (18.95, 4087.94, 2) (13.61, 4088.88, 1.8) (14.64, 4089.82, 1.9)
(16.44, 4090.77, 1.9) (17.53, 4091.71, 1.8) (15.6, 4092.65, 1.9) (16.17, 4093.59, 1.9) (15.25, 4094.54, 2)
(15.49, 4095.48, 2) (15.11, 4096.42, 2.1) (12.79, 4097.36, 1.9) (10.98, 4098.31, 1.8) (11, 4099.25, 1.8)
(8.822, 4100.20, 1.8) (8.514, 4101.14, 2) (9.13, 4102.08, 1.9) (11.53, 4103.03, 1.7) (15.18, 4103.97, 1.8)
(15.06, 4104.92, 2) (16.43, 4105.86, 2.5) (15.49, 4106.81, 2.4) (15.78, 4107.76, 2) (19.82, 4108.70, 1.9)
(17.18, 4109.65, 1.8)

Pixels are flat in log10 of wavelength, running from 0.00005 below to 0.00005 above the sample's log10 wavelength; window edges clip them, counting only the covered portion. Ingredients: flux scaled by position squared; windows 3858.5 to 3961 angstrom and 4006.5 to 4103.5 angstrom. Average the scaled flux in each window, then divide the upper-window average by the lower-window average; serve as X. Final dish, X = 1.25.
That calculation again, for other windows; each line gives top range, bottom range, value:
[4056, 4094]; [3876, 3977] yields 1.34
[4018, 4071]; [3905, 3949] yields 1.36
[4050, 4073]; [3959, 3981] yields 1.50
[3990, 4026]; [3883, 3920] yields 1.22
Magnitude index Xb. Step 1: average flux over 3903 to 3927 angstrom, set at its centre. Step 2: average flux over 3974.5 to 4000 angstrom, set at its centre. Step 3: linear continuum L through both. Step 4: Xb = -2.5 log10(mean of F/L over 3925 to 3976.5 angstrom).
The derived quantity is 0.28 mag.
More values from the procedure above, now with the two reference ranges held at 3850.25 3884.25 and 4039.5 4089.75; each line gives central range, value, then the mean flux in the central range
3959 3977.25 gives 0.46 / 10.4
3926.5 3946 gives 0.43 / 10.6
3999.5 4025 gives -0.01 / 16.3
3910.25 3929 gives 0.06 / 14.8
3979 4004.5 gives 0.03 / 15.6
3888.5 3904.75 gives 0.14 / 13.5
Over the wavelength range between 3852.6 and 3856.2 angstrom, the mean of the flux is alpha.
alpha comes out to 16.9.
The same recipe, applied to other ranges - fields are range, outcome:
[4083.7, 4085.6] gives 15.5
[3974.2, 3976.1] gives 13.8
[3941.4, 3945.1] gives 14.5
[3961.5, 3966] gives 11.6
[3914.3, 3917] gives 12.9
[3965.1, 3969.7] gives 5.42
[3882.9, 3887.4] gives 12.2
